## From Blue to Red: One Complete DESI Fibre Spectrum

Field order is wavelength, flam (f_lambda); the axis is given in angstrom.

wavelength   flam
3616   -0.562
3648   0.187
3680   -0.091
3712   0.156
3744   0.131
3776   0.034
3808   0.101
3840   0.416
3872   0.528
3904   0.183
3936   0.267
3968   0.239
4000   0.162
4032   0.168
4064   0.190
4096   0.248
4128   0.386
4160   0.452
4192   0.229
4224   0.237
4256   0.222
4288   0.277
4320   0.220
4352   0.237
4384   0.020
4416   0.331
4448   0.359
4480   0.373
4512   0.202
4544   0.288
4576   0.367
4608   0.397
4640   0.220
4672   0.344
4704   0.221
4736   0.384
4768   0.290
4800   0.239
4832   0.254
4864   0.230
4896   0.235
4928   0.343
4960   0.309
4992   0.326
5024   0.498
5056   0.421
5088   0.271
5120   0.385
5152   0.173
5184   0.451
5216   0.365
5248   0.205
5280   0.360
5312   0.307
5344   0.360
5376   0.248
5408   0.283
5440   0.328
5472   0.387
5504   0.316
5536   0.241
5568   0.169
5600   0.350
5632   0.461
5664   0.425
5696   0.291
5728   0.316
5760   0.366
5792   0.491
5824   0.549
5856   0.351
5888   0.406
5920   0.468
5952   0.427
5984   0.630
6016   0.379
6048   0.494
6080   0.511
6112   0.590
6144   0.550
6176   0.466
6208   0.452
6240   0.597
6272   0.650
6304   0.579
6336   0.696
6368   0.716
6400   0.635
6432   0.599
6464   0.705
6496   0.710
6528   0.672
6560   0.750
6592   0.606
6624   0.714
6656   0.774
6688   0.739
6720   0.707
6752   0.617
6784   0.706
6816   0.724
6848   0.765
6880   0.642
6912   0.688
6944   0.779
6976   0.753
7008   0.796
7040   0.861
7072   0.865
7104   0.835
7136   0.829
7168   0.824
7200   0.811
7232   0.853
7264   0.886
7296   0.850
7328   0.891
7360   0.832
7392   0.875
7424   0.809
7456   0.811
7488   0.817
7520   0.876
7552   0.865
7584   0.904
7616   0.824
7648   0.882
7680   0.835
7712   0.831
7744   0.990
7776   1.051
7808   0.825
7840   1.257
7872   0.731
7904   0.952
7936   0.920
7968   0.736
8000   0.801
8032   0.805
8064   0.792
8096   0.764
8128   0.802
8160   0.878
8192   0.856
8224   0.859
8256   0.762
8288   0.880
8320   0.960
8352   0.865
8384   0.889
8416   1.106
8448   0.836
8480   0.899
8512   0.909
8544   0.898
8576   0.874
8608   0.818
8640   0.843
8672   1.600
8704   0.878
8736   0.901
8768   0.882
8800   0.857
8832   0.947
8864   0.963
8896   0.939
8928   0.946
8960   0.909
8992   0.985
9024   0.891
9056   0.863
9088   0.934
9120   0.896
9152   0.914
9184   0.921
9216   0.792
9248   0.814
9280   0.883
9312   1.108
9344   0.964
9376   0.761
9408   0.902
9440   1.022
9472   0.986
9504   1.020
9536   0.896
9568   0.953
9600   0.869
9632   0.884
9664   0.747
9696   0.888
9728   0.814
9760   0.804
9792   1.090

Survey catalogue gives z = 0.566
